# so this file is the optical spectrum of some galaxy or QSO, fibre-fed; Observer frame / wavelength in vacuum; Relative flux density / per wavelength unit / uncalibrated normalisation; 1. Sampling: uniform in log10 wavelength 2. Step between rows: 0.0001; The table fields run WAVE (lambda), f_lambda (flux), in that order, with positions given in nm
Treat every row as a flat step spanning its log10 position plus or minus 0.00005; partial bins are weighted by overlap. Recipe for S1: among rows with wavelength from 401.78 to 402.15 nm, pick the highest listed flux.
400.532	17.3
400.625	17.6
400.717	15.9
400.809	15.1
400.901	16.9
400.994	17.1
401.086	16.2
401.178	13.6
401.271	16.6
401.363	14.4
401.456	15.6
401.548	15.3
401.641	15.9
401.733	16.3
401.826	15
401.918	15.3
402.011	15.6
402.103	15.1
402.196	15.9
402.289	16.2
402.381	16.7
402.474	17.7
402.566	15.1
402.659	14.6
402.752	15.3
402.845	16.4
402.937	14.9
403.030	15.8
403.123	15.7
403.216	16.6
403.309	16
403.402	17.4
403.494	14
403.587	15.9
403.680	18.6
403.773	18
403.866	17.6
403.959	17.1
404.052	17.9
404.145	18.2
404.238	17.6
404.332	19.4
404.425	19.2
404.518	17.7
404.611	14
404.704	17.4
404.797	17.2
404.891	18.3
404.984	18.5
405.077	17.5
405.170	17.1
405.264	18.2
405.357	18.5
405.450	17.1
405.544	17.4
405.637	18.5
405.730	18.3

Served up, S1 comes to 15.6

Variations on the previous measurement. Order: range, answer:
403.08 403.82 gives 18.6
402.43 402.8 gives 17.7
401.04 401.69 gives 16.6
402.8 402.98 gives 16.4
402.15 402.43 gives 16.7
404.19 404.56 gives 19.4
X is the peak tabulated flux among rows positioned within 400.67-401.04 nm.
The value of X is 17.1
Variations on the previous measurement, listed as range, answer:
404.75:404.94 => 18.3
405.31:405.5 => 18.5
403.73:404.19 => 18.2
